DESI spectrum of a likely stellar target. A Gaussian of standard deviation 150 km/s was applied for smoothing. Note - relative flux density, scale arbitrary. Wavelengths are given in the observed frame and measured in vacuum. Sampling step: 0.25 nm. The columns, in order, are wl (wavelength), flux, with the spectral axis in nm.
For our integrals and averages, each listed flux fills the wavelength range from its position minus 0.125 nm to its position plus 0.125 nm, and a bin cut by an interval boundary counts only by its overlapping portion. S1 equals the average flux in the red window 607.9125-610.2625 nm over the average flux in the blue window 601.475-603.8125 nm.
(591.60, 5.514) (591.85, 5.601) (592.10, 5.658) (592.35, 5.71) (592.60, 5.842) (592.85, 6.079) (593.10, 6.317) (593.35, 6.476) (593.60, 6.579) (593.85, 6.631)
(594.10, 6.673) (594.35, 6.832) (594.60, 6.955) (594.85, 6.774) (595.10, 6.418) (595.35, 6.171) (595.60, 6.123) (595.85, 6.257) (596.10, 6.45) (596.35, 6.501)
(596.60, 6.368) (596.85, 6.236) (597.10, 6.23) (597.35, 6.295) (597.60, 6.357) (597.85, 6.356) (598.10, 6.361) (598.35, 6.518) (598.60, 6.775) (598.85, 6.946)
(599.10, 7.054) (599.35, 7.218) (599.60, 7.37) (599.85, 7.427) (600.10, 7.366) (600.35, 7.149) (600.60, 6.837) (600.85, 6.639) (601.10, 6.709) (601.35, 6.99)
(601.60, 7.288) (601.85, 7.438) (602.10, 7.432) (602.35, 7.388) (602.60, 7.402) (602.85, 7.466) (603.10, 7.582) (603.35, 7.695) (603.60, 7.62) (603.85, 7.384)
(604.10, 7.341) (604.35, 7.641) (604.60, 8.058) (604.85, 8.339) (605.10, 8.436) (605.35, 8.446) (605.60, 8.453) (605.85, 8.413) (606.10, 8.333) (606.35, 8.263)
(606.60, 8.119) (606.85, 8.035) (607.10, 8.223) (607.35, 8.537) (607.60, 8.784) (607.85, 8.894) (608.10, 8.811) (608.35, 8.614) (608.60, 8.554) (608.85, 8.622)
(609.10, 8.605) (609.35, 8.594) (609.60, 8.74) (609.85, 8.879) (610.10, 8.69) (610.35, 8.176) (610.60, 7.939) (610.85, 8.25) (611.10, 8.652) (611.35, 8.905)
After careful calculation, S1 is 1.16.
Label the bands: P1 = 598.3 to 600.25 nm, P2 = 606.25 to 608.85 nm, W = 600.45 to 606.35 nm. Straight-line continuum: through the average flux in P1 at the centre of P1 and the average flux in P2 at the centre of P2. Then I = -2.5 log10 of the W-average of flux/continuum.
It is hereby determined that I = 0.02 mag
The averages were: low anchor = 7.11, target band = 7.63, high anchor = 8.49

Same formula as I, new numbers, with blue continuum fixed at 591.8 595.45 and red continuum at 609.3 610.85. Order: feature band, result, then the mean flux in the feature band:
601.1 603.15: 0.02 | 7.33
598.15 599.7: 0.01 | 6.94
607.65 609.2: -0.05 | 8.69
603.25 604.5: 0.02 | 7.54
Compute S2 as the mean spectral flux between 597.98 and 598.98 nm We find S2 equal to 6.65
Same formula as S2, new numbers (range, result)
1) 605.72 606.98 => 8.23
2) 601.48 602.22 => 7.39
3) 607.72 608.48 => 8.77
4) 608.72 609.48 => 8.61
